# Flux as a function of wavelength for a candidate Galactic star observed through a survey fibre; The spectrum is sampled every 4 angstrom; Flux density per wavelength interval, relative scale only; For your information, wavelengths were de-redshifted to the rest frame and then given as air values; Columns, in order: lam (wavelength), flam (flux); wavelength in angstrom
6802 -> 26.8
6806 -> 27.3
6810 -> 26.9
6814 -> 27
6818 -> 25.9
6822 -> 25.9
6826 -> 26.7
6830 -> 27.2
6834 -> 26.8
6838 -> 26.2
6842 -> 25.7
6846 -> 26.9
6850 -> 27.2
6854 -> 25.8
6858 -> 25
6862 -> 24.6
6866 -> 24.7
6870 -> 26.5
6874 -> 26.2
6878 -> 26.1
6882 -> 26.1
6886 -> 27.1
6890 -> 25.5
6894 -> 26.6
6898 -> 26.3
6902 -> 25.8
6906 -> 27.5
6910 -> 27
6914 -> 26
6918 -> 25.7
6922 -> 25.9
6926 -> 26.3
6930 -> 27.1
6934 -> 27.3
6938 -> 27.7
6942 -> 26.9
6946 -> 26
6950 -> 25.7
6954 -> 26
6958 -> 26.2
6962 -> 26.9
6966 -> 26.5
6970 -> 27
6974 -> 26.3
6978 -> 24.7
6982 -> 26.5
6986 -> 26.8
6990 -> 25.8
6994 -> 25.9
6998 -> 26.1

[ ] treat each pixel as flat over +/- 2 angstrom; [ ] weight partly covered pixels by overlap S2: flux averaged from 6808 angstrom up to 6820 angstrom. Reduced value 26.6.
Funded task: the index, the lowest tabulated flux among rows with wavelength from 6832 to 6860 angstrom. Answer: 25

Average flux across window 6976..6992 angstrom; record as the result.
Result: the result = 26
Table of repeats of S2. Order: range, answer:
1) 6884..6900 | 26.4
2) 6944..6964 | 26.2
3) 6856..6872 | 25.2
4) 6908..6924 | 26.1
